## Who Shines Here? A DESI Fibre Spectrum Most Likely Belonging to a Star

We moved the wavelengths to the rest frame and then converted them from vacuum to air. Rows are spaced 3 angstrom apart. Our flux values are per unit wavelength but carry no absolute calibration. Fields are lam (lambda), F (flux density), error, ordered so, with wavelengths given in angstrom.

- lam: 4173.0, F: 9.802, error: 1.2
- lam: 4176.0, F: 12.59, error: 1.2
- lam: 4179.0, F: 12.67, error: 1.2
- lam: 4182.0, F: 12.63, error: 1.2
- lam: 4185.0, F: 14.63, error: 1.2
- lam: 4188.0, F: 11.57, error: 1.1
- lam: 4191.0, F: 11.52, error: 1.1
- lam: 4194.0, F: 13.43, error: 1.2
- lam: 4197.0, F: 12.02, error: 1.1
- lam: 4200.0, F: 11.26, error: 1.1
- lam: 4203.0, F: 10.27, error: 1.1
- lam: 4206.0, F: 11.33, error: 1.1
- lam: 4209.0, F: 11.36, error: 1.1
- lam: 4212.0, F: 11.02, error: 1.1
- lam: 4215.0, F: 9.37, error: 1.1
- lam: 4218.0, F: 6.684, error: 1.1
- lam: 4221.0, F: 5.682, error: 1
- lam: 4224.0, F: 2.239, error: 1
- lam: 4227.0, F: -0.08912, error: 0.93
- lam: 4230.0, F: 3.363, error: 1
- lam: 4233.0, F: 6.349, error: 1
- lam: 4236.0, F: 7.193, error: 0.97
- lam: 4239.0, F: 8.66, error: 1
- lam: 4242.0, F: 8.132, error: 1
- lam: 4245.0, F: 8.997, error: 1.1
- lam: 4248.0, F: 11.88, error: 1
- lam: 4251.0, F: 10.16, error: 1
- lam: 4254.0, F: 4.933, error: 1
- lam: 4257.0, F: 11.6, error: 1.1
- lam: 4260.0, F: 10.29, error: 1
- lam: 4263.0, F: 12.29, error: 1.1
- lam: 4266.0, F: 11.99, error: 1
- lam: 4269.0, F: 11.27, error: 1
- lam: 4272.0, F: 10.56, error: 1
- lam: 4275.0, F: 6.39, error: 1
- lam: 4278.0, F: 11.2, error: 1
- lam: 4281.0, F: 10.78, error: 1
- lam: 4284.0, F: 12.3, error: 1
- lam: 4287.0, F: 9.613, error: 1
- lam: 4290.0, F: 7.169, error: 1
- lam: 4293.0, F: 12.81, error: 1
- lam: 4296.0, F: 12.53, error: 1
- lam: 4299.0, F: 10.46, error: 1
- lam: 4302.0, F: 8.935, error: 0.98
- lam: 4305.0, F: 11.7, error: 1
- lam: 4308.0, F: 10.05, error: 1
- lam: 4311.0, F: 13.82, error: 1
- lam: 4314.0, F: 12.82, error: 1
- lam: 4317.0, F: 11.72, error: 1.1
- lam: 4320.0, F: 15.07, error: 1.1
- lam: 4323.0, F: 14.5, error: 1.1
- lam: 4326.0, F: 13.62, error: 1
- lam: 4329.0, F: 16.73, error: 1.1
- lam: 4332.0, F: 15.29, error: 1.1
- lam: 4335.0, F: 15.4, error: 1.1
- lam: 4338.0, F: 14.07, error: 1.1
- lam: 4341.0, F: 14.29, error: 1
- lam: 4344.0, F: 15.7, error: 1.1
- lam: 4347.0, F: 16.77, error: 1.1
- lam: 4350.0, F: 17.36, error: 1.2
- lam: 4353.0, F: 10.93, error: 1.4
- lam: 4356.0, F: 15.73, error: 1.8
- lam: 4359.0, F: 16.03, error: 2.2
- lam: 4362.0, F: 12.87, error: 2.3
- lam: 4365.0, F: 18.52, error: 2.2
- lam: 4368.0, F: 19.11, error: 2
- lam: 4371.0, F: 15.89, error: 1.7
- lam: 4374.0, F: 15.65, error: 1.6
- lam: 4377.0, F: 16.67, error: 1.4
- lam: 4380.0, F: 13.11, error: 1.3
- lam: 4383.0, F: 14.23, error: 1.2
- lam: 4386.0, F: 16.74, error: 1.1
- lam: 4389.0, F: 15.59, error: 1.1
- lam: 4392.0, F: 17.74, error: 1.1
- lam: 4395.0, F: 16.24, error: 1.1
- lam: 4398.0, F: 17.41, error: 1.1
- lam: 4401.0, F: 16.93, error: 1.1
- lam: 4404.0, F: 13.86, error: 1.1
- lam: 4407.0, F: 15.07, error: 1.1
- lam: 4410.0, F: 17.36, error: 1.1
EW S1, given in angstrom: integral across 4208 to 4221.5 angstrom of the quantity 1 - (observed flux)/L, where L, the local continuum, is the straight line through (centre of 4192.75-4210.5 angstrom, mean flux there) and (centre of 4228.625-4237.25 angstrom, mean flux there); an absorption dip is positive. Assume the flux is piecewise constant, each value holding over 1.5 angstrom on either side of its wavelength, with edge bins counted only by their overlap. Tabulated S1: 0.4 angstrom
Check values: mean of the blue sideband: 11.6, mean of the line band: 8.96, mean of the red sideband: 5.62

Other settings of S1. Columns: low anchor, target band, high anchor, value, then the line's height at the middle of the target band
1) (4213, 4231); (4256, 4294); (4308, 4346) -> -4.8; 9.56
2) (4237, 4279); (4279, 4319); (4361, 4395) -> 2.6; 12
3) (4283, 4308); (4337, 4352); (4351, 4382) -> -1.7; 14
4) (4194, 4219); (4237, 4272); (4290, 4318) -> 3.3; 11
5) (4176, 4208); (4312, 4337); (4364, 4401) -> 1.2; 15.1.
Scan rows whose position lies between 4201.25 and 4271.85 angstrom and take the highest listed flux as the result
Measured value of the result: 12.29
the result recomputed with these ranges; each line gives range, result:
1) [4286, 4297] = 12.81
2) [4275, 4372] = 19.11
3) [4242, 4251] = 11.88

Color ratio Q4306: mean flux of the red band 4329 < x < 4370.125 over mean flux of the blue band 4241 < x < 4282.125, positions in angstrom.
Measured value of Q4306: 1.55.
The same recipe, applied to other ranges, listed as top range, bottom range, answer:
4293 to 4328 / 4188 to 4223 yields 1.20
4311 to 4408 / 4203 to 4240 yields 2.18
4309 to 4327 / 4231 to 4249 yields 1.63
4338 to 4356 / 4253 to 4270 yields 1.42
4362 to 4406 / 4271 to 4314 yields 1.51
